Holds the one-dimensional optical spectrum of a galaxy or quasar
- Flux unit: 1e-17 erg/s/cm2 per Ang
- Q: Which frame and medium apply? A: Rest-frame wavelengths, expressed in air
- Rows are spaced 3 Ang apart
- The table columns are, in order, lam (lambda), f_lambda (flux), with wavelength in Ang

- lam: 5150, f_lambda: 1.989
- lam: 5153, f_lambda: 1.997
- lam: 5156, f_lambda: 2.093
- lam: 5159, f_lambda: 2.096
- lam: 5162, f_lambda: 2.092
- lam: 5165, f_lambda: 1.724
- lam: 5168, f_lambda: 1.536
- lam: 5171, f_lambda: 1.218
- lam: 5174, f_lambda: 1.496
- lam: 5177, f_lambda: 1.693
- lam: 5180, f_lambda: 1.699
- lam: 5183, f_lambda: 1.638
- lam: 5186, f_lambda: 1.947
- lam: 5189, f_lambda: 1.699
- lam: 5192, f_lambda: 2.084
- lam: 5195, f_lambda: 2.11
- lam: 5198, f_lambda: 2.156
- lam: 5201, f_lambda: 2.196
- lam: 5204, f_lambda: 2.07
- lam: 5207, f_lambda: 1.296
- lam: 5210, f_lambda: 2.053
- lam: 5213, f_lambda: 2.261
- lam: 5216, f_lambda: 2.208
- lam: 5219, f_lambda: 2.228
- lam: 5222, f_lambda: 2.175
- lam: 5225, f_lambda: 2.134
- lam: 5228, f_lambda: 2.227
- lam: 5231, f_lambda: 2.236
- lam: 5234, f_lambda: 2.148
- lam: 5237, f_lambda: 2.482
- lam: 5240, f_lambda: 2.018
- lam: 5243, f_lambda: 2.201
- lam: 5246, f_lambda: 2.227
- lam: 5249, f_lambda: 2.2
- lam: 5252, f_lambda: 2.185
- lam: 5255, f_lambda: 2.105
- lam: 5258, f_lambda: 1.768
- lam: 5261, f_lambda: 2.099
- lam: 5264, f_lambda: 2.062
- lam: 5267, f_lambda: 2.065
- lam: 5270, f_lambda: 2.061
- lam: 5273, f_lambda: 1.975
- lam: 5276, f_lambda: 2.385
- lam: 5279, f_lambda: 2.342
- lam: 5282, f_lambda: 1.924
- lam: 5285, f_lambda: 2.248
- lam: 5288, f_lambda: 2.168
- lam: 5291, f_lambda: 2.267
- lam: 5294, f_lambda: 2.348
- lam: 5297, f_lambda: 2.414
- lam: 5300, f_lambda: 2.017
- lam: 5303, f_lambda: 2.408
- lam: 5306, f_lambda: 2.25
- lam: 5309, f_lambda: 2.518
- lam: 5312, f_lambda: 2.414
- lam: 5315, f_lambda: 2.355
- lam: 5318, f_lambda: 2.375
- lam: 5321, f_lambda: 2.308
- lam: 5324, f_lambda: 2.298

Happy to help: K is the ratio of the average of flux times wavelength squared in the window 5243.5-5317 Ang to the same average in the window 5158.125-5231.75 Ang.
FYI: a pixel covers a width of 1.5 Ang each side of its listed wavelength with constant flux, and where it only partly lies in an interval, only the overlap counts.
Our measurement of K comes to 1.18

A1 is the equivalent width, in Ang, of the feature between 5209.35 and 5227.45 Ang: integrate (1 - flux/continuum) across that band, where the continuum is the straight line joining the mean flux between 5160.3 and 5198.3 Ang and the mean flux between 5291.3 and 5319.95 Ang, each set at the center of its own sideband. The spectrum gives -2.2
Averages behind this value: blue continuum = 1.77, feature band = 2.18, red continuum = 2.34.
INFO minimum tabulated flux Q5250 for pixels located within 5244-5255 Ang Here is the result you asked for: 2.105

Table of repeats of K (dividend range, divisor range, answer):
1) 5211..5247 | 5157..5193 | 1.29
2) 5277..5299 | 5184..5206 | 1.16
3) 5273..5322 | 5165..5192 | 1.45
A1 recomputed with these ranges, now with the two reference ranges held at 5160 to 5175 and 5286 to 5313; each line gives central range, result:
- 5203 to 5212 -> 0.1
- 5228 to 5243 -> -1.8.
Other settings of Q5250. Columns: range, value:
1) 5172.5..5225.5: 1.296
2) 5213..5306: 1.768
